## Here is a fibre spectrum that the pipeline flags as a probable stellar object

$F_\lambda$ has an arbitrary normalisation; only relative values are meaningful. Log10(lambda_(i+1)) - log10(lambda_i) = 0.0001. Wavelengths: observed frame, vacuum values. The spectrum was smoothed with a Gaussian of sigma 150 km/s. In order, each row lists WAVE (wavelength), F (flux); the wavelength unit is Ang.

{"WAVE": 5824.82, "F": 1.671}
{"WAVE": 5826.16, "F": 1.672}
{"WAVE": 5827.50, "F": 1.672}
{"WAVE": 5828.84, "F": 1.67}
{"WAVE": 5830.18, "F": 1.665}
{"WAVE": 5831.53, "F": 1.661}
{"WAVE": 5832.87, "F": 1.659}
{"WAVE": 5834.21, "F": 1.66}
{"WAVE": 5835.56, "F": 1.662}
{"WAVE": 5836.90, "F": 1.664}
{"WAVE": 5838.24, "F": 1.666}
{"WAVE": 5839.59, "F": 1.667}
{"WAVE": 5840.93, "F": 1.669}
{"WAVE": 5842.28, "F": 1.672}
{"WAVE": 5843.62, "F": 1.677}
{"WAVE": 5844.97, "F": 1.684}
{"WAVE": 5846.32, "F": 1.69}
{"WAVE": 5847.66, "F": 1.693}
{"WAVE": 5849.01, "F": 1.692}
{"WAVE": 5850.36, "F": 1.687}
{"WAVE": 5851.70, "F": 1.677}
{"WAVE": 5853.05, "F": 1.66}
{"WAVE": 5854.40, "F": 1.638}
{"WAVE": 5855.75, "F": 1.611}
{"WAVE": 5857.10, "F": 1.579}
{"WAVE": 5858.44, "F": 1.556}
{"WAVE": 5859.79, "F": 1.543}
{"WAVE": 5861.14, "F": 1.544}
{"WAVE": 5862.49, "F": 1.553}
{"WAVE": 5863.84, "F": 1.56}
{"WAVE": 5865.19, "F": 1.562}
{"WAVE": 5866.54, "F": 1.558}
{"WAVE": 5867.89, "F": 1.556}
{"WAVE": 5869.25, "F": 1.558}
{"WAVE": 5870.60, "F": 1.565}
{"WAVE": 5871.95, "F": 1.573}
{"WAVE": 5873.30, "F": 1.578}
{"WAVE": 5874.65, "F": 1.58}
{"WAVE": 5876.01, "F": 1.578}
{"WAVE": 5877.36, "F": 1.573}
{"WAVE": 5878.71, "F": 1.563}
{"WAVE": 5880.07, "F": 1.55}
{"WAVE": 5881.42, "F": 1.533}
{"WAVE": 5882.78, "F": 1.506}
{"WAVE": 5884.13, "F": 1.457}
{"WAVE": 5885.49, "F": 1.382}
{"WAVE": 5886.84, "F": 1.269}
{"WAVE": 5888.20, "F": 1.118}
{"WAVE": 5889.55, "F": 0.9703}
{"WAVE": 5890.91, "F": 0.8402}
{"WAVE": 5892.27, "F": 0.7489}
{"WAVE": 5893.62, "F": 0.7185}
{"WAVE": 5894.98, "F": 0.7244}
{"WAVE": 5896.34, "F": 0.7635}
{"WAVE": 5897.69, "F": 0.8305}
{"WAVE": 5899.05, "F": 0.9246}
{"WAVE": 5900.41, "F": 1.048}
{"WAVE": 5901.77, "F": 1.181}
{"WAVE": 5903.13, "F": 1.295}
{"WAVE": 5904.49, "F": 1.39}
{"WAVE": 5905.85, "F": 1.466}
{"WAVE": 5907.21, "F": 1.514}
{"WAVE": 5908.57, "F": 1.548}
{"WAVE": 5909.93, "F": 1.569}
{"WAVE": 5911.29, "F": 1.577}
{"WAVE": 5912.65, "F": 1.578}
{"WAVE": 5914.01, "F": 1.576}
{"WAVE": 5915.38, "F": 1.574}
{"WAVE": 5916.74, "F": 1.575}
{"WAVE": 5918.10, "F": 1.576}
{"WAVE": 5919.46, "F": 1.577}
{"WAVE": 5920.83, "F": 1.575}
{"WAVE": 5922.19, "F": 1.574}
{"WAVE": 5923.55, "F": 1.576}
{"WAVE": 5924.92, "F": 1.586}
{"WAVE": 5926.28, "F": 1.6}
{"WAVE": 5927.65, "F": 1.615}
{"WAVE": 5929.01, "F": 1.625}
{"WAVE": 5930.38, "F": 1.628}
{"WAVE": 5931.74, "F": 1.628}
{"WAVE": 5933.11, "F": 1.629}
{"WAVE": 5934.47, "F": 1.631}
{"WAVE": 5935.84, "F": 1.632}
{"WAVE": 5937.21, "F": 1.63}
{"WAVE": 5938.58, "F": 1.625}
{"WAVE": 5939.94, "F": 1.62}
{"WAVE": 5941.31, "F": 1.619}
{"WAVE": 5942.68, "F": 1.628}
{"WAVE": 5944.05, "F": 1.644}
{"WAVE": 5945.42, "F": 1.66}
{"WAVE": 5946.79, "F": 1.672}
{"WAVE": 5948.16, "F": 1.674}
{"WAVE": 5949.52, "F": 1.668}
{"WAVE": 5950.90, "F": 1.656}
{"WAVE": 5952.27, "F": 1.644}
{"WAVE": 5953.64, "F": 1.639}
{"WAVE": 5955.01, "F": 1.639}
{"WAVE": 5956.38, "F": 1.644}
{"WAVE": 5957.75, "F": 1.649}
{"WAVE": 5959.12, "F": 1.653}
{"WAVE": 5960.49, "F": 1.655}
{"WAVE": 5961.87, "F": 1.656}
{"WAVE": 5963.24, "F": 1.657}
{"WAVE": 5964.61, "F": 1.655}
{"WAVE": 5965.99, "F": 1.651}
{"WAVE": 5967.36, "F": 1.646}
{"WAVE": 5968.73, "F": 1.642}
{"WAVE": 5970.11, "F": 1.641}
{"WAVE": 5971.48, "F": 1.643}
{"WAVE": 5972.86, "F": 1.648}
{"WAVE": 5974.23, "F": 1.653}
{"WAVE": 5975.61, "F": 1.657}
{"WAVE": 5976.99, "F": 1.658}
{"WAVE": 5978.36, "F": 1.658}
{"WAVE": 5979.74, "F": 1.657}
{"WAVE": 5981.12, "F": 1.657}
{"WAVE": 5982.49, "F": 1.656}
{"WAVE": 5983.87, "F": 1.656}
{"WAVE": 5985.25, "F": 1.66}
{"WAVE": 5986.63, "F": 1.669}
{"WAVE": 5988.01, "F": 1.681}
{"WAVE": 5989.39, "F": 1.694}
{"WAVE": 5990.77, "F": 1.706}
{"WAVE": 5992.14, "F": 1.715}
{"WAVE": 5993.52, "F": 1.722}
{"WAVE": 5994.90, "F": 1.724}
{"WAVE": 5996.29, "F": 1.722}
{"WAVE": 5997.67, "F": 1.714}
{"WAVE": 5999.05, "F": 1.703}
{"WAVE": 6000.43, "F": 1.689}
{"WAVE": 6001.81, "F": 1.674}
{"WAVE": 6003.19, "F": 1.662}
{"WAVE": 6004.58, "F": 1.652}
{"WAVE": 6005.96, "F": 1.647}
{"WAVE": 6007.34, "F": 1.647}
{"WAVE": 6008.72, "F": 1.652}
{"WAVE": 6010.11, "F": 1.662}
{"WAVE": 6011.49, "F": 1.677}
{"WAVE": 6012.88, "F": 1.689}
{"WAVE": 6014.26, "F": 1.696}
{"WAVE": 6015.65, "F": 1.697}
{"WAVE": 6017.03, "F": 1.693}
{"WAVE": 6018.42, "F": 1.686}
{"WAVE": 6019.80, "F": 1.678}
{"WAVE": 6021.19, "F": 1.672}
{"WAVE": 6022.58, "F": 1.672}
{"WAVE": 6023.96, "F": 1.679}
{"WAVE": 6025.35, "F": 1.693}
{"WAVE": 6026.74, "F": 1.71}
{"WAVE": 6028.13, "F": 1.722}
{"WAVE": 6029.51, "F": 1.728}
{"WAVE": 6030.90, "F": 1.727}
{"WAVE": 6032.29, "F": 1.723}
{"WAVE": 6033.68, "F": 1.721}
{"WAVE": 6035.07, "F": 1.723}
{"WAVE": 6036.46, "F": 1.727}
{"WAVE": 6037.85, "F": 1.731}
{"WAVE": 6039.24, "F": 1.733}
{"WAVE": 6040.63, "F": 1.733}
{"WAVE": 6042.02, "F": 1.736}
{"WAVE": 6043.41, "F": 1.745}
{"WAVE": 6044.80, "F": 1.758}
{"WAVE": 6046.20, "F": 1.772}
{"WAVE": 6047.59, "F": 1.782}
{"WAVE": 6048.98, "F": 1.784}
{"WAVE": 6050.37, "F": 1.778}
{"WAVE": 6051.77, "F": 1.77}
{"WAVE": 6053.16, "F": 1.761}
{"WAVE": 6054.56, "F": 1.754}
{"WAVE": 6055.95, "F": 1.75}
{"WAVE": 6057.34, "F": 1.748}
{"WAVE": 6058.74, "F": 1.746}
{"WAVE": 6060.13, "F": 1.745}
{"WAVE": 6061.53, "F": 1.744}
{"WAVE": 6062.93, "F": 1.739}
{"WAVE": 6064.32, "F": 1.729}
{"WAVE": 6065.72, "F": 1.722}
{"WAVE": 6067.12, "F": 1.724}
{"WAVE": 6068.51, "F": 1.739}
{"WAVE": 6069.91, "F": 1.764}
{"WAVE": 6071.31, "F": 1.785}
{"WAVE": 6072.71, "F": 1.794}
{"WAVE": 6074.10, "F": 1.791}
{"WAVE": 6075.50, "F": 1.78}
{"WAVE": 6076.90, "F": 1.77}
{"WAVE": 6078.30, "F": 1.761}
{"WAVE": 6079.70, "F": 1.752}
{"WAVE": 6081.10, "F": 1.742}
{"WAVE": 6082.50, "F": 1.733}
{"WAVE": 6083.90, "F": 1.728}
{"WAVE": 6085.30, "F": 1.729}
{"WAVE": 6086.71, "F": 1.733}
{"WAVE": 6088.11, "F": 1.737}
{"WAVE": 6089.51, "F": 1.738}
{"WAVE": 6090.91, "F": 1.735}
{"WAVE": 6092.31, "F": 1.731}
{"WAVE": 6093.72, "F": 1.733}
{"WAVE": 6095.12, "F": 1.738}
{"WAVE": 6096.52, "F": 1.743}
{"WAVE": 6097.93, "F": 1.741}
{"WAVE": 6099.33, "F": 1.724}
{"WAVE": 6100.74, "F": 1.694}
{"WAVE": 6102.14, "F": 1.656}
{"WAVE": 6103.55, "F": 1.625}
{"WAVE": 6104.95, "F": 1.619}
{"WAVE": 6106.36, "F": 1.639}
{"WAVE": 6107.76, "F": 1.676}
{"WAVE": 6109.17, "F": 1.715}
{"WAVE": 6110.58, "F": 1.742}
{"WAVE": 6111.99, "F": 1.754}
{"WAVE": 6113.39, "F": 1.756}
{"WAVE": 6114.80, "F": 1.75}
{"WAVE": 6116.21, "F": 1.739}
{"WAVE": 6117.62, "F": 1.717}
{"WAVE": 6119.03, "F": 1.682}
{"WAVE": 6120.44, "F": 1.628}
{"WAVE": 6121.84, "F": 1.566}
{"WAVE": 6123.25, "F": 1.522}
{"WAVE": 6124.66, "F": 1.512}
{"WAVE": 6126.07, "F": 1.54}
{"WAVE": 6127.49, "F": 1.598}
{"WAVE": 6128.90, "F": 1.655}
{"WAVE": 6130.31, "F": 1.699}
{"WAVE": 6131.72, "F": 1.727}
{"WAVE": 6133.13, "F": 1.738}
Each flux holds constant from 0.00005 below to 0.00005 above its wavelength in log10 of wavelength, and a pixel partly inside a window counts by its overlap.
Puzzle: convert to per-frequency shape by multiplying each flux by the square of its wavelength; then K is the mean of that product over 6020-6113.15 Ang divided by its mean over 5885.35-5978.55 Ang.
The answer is 1.2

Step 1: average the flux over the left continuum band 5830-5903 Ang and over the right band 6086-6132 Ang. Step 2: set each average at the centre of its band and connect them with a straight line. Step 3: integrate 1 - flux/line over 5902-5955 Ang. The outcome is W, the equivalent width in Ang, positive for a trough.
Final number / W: -2.8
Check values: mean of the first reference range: 1.45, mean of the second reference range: 1.68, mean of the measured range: 1.59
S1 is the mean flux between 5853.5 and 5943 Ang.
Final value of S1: 1.45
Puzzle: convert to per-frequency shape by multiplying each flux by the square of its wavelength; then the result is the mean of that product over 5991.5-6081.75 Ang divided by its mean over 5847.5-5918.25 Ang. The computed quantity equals 1.3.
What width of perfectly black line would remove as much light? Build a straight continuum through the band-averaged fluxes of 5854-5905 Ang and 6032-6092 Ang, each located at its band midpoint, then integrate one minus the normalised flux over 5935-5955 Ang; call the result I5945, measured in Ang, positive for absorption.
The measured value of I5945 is -2.09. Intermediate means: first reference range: 1.34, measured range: 1.64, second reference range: 1.75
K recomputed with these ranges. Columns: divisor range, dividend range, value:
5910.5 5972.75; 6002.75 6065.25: 1.09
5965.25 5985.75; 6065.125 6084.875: 1.10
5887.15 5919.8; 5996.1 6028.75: 1.41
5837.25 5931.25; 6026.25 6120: 1.26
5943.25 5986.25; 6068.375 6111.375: 1.09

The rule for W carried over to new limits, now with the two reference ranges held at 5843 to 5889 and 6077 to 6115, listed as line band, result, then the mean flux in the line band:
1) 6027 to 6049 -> -0.8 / 1.74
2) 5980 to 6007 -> -0.6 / 1.68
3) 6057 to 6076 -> -0.6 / 1.75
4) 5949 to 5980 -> -0.4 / 1.65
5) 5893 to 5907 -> 4.7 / 1.05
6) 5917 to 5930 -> 0.1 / 1.59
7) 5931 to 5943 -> -0.1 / 1.63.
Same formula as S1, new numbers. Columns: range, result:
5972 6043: 1.69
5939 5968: 1.65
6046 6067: 1.75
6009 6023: 1.68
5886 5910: 1.1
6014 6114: 1.73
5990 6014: 1.69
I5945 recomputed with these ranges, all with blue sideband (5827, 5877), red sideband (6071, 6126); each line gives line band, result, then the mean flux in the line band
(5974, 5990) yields 0.05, 1.66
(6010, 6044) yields -0.46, 1.71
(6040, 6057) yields -0.69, 1.76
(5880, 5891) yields 2.25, 1.3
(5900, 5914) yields 1.81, 1.43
